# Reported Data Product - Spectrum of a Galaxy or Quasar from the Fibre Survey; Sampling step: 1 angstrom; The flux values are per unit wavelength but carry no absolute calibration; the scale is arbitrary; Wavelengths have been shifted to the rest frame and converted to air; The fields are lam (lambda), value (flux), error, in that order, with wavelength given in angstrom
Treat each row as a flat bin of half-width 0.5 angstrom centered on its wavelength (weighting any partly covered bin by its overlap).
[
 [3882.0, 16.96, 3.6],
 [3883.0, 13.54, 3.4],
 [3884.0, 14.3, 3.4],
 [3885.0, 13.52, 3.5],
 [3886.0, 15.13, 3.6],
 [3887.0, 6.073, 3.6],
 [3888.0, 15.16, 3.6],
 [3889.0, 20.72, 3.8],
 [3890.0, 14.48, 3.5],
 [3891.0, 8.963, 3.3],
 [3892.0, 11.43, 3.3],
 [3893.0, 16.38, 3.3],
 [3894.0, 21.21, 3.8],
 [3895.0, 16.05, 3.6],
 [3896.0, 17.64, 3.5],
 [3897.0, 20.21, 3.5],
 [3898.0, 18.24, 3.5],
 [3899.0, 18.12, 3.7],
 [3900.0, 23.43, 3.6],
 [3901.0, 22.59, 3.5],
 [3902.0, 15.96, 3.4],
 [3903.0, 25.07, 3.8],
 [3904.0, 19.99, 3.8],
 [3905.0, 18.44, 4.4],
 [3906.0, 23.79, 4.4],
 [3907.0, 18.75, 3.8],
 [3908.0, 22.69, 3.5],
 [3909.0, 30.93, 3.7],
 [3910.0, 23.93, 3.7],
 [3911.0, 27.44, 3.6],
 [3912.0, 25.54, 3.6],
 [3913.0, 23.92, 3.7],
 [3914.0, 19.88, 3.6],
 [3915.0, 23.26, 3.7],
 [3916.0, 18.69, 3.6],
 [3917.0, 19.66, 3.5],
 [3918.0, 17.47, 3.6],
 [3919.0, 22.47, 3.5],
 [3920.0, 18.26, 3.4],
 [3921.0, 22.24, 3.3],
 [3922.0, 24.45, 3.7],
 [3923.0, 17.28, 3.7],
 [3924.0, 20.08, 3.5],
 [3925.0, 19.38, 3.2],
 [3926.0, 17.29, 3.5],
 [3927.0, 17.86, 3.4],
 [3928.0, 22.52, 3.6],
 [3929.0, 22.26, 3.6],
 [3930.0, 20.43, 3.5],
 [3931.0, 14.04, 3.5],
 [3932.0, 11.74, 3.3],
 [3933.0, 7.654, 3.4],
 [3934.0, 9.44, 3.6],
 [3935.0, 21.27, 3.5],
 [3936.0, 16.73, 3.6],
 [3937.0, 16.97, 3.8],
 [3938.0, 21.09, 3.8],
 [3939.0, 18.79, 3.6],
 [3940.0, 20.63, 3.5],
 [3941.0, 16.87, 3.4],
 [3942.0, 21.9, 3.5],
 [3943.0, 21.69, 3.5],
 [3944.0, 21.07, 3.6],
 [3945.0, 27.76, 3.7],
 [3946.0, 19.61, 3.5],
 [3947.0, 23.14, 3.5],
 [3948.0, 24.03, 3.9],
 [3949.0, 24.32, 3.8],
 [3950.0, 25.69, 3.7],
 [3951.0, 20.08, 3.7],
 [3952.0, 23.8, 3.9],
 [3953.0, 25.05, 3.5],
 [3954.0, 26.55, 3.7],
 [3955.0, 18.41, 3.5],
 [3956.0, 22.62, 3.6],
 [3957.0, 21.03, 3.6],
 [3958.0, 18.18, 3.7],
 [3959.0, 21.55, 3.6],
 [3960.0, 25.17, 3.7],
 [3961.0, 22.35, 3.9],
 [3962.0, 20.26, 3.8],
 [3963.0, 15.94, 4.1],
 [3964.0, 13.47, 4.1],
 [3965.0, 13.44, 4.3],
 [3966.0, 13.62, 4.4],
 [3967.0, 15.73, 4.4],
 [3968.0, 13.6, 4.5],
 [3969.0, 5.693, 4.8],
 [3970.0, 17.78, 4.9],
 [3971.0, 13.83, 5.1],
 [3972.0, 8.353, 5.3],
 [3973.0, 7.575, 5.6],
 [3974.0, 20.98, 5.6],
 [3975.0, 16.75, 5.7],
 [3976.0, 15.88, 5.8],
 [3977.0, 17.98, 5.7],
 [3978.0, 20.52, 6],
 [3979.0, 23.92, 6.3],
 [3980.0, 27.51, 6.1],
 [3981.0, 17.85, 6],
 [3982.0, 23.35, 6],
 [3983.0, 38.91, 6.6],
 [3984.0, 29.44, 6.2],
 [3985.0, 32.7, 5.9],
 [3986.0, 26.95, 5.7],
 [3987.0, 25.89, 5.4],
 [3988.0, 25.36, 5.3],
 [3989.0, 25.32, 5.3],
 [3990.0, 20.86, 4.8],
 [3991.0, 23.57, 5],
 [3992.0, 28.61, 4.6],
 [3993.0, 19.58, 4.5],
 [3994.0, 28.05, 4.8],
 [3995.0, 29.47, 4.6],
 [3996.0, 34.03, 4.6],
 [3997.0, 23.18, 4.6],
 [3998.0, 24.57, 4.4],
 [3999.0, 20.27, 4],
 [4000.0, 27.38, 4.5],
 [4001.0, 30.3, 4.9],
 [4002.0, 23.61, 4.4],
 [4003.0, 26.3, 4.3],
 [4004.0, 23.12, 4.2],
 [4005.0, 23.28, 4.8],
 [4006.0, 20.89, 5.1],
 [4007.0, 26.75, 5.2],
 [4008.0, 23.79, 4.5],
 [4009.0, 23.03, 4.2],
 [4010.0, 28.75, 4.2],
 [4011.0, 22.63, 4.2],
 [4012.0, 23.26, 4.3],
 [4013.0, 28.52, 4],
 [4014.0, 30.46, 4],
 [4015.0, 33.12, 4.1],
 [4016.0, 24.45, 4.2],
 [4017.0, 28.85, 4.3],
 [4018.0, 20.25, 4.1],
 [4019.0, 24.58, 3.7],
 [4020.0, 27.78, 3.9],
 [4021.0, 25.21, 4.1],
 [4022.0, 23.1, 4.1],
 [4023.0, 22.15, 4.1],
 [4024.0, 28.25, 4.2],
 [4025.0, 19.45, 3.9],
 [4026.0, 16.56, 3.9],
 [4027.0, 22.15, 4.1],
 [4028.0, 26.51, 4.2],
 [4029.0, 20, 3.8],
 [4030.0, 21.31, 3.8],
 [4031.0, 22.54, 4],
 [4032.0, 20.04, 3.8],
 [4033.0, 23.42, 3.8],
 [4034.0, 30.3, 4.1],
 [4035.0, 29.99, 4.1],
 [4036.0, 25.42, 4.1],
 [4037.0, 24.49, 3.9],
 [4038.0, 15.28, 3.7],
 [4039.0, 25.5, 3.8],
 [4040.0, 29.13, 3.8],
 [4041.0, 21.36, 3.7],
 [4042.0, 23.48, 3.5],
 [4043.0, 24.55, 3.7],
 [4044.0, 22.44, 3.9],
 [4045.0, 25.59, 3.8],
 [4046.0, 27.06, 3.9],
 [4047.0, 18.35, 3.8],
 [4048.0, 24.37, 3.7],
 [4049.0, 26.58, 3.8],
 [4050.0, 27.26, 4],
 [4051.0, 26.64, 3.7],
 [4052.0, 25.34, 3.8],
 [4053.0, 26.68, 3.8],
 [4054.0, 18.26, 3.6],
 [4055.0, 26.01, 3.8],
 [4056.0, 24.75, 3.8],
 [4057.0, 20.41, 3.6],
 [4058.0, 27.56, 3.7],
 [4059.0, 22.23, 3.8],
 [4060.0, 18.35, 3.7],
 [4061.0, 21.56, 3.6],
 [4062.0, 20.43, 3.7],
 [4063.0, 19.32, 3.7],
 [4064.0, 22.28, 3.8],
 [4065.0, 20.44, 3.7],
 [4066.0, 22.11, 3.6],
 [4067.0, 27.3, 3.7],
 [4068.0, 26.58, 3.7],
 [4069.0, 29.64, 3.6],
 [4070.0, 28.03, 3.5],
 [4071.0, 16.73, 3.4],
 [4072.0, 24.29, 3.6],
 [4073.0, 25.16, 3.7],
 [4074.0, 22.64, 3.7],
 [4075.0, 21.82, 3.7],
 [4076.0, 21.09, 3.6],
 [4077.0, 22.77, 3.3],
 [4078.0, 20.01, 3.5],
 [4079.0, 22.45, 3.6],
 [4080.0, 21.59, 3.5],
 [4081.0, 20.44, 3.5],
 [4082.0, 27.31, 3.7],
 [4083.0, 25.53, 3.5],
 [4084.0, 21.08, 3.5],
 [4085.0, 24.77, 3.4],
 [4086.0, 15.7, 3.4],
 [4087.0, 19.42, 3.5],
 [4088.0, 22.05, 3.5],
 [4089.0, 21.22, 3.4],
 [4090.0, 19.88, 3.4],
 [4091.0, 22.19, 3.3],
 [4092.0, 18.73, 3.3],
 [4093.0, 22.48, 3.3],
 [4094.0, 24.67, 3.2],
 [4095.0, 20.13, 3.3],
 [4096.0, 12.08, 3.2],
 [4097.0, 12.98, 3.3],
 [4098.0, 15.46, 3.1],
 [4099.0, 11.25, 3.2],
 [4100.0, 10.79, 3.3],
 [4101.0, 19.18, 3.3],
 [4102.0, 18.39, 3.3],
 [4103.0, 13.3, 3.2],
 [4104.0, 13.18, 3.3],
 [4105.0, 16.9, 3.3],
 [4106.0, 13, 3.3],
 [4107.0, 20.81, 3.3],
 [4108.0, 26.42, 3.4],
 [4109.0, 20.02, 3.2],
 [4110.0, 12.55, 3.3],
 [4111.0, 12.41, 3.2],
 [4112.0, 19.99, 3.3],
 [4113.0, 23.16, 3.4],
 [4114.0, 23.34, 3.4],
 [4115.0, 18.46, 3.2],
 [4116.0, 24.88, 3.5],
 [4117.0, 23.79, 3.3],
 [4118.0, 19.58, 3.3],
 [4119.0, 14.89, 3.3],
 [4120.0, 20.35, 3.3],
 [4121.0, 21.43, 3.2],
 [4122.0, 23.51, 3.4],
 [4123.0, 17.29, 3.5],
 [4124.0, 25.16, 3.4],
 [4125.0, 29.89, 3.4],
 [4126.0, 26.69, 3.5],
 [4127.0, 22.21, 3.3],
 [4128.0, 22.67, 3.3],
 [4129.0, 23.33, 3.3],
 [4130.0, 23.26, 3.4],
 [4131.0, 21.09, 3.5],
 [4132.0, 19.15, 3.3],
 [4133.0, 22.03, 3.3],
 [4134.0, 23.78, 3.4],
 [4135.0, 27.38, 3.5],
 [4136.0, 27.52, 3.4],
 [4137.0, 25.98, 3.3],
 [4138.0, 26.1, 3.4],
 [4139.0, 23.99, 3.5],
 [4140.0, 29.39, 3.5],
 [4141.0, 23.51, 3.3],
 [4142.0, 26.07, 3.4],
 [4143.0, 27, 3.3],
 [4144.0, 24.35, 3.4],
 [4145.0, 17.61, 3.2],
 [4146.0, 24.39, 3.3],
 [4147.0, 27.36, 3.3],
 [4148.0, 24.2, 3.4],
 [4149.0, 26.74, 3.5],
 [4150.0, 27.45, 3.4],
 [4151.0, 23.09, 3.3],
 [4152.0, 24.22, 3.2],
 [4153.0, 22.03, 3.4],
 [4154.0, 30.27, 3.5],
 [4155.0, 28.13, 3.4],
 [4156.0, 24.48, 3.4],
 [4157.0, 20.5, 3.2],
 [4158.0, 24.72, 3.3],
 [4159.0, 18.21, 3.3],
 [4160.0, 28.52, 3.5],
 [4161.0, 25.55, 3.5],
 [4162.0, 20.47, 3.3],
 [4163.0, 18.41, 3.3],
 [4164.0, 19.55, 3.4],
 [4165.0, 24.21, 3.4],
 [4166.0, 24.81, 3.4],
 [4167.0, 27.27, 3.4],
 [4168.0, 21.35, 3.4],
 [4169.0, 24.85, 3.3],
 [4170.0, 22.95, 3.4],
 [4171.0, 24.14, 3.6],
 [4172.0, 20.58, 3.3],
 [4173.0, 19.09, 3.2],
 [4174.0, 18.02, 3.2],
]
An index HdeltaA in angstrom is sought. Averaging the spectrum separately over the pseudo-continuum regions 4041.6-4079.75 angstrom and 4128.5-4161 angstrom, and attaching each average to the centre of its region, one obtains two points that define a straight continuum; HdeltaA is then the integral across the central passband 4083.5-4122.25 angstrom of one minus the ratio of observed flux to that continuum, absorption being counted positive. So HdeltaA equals 8.4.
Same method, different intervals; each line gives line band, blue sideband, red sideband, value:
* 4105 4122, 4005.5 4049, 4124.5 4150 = 3.4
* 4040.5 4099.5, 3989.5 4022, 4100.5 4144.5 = 3.2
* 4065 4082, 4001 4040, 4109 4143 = 0.2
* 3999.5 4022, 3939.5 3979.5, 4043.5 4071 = -4.3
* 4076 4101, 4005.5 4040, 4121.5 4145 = 4.7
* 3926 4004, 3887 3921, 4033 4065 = 2.0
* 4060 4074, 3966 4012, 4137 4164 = 0.2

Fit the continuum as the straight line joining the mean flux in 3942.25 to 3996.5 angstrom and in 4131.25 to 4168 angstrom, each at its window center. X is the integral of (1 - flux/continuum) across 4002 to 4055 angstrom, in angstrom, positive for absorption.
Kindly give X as -4.5 angstrom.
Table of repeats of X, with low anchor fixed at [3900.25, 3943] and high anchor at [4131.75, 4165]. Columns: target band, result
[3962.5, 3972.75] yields 3.87 angstrom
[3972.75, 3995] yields -2.73 angstrom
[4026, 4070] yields -2.59 angstrom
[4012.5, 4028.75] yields -2.30 angstrom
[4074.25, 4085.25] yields 0.22 angstrom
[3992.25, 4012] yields -3.34 angstrom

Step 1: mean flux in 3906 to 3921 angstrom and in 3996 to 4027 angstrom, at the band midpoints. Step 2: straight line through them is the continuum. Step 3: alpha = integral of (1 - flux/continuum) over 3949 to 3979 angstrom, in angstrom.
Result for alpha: 6.9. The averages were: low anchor 22.4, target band 18.2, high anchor 24.9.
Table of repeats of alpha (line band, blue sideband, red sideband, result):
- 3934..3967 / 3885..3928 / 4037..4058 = 0.7 angstrom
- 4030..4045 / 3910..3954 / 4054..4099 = -1.9 angstrom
